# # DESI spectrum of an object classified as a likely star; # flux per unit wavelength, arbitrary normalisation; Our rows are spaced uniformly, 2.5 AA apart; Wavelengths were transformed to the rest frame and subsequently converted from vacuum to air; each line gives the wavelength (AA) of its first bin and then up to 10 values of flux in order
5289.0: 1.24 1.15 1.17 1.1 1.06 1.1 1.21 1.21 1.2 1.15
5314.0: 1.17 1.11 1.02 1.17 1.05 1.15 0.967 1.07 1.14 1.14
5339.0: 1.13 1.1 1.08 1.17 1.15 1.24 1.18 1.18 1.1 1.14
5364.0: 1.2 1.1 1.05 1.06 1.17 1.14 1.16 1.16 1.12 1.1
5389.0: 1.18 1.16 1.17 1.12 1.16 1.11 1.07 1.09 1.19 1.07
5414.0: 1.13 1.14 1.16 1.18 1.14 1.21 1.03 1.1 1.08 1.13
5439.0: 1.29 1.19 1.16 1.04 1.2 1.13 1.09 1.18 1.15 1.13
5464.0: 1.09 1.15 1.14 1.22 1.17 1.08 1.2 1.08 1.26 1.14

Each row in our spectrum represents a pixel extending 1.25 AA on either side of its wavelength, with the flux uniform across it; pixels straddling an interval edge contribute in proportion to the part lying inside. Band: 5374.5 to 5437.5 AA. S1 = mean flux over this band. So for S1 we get 1.13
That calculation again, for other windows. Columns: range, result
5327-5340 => 1.09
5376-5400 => 1.15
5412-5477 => 1.14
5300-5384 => 1.13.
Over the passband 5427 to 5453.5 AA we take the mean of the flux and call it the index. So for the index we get 1.14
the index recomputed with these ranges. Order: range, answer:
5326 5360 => 1.13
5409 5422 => 1.14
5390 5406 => 1.13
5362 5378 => 1.12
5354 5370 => 1.13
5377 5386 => 1.14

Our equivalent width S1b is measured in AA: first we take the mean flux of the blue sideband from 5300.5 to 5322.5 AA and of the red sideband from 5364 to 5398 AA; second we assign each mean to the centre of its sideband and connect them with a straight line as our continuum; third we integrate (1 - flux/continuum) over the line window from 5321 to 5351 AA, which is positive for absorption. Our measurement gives 0.8 AA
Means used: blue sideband 1.15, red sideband 1.13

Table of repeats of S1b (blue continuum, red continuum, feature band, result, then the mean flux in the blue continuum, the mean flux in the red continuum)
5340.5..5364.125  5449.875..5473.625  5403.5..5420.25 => 0.4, 1.15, 1.14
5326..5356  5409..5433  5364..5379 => 0.2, 1.13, 1.13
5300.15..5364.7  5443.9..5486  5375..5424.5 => 0.1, 1.13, 1.14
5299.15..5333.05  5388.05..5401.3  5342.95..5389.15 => 0.0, 1.12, 1.15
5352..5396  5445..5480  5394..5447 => 0.3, 1.14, 1.14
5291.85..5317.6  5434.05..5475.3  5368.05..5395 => 0.4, 1.15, 1.15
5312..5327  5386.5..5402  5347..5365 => -0.6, 1.11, 1.15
